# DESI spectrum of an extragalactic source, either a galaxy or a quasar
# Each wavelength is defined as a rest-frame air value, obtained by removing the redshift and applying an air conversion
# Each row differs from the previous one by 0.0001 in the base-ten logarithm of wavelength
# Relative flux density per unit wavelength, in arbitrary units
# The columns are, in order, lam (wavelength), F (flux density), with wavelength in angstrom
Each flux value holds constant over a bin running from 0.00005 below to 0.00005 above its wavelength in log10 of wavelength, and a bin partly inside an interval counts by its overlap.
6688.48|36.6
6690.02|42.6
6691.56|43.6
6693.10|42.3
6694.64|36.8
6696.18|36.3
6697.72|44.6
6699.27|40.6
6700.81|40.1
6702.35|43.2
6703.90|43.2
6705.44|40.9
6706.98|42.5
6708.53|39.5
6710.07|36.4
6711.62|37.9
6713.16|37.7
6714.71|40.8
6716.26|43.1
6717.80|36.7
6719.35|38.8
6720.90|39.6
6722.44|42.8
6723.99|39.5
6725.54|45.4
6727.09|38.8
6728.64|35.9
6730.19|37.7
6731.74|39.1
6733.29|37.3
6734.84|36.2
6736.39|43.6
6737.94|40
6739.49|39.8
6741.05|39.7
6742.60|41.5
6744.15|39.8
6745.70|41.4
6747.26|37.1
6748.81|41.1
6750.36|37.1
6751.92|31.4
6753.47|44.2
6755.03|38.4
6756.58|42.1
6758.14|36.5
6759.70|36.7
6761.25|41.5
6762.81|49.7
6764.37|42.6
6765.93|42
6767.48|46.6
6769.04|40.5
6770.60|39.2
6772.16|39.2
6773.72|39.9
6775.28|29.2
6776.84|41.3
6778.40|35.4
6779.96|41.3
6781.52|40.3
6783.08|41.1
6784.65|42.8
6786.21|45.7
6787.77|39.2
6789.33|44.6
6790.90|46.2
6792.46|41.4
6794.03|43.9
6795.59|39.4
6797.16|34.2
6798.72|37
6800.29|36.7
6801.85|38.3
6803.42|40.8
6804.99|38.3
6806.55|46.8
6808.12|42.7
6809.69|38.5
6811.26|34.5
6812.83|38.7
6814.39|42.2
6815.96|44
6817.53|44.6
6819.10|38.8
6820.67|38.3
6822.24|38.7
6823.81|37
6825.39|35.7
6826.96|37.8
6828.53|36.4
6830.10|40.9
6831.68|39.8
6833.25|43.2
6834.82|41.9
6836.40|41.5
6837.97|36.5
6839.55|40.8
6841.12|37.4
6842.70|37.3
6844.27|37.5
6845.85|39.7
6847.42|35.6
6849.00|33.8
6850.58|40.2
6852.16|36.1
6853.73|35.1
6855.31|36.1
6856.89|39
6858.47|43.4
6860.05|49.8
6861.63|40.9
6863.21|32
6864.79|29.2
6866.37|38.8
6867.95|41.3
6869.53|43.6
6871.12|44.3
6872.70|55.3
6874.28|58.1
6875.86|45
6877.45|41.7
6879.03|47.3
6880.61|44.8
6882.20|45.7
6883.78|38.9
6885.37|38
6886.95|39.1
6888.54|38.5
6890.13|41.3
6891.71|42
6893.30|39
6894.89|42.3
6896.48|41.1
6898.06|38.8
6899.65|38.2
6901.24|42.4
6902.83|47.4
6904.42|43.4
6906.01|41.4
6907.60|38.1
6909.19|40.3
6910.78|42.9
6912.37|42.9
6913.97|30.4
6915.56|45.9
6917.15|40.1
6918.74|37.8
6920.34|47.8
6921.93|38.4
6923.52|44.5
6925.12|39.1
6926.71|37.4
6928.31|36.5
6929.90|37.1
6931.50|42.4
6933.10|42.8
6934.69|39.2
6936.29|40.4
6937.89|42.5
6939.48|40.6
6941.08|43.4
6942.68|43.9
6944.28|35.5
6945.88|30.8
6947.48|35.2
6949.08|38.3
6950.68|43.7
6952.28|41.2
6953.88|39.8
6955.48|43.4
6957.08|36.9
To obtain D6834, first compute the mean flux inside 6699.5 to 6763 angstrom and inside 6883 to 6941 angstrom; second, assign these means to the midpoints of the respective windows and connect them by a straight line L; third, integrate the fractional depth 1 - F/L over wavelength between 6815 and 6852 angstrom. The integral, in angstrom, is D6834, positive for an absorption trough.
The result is 1.1 angstrom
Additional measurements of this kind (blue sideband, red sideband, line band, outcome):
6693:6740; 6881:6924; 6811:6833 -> 0.7 angstrom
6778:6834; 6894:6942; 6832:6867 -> 1.7 angstrom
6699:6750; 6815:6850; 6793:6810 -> -0.2 angstrom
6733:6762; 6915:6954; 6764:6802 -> -0.9 angstrom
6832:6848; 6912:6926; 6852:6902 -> -2.0 angstrom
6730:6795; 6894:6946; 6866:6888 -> -2.1 angstrom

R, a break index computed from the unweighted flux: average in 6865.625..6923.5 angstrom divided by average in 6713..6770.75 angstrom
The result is 1.06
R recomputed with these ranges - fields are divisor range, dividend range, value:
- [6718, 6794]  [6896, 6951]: 1.00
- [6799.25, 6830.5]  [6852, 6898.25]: 1.06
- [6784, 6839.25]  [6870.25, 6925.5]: 1.05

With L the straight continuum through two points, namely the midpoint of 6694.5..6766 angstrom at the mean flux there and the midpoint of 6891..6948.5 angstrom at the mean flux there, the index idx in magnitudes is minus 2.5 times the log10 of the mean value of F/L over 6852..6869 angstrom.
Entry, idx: 0.046 mag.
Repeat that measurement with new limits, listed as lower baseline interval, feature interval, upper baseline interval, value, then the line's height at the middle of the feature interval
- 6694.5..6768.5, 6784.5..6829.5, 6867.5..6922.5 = 0.029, 41.2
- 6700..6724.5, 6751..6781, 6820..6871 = -0.008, 39.6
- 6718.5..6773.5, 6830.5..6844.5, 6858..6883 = 0.084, 42.8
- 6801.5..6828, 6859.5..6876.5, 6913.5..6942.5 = -0.085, 40.1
